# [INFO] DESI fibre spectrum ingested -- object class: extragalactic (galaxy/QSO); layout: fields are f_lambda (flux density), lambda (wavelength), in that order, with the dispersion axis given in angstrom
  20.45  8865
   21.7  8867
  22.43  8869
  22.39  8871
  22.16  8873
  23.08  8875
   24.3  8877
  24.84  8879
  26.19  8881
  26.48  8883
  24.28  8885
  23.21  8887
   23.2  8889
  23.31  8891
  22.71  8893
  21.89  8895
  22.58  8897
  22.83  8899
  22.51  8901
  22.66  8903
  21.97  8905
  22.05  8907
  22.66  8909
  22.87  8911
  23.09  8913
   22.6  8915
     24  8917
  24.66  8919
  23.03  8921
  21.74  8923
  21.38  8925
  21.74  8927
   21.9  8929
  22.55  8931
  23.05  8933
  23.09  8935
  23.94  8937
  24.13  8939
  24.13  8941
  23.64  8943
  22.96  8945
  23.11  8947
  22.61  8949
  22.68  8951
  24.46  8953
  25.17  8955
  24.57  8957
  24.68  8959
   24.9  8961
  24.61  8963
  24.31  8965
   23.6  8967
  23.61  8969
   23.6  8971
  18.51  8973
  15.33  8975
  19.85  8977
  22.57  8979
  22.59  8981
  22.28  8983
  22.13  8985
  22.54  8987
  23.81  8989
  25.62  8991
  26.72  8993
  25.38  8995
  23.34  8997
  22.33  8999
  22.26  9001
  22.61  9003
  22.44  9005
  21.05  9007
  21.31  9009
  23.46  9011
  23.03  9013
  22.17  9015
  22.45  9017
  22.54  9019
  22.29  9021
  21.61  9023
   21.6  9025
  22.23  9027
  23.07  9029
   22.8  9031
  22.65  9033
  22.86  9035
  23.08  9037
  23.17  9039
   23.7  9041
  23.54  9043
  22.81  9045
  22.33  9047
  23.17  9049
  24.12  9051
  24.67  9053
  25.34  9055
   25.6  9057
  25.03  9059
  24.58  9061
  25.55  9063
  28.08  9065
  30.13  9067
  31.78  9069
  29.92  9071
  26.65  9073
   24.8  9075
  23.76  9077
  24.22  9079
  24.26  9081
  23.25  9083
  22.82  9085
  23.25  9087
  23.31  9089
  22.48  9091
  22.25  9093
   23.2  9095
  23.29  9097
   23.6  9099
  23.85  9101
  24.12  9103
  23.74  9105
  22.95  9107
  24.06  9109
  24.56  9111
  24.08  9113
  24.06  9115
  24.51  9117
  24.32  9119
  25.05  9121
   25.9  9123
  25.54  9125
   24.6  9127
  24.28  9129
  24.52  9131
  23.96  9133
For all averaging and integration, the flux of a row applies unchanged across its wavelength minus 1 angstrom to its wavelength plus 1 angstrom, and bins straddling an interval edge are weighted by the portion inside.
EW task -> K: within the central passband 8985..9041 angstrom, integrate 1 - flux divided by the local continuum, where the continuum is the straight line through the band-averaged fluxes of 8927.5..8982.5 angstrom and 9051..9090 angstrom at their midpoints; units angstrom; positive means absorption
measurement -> 3.1 angstrom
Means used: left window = 23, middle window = 22.9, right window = 25.6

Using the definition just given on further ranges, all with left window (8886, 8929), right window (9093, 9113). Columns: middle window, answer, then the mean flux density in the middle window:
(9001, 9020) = 0.70 angstrom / 22.3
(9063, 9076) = -2.68 angstrom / 28.3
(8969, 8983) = 1.37 angstrom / 20.8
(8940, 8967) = -1.25 angstrom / 24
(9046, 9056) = -0.23 angstrom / 23.9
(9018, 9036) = 0.67 angstrom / 22.4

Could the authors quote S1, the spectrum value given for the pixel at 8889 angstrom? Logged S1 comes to 23.2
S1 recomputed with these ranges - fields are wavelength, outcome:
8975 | 15.33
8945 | 22.96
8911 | 22.87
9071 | 29.92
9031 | 22.8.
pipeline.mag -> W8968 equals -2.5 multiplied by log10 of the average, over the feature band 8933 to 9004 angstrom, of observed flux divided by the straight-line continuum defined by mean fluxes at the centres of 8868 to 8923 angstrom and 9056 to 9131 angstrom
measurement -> 0.03 mag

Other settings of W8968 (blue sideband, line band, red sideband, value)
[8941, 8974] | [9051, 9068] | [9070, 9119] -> -0.09 mag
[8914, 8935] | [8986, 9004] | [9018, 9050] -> -0.05 mag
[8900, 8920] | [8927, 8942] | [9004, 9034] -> -0.02 mag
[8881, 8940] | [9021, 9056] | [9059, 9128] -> 0.05 mag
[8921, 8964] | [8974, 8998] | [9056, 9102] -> 0.06 mag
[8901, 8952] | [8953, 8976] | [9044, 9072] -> 0.03 mag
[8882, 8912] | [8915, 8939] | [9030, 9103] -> 0.02 mag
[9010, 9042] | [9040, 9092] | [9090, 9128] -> -0.07 mag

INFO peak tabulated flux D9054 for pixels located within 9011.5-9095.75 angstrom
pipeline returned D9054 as 31.78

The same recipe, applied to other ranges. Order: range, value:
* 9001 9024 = 23.46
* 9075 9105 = 24.8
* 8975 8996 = 26.72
